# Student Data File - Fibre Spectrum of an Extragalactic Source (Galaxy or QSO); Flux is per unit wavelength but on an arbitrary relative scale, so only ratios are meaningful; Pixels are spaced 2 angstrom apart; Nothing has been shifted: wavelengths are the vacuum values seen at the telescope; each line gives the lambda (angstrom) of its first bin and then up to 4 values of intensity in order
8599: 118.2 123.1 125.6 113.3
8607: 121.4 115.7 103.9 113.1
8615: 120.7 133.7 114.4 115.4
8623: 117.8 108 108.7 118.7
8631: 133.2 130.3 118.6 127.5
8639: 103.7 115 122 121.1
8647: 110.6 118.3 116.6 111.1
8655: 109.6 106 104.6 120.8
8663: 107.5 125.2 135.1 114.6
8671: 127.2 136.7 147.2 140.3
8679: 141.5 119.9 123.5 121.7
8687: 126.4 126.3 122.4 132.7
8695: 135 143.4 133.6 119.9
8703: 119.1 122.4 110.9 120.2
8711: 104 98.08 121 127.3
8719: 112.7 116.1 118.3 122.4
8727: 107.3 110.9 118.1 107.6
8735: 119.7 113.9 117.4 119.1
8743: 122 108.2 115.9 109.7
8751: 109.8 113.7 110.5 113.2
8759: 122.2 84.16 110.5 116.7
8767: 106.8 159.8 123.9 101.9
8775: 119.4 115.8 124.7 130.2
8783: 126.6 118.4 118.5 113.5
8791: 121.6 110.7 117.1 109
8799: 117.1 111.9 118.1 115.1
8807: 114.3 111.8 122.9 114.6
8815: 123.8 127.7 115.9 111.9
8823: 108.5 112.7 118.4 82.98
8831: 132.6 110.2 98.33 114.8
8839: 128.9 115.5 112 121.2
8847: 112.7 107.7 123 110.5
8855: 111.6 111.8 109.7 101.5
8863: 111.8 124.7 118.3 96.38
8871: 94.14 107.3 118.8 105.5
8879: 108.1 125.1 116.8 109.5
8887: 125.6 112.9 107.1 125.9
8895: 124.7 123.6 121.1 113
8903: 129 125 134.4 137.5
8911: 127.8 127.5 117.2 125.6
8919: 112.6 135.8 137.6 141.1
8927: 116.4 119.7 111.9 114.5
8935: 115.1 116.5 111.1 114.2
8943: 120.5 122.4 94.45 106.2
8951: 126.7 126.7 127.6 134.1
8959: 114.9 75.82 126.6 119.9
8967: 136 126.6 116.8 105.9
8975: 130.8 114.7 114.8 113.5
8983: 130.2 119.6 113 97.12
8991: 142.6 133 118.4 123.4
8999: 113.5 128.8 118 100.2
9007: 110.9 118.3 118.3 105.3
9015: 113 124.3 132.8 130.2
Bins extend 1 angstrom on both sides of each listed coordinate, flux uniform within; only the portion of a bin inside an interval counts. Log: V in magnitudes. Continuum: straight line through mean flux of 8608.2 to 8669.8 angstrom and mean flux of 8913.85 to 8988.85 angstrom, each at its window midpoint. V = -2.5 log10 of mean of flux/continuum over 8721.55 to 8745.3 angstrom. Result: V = 0.02 mag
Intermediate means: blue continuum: 117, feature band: 116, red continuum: 119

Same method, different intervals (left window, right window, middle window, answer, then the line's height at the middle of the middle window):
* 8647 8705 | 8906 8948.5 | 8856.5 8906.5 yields 0.06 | 122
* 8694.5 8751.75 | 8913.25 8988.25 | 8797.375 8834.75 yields 0.03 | 118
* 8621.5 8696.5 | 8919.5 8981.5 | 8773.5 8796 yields 0.01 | 121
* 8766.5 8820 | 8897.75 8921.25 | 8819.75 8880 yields 0.10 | 122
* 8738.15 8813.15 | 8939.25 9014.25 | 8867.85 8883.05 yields 0.08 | 117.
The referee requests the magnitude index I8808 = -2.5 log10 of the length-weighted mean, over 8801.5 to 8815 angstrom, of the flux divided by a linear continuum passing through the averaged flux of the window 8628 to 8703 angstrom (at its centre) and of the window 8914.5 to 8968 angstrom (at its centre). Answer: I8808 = 0.04 mag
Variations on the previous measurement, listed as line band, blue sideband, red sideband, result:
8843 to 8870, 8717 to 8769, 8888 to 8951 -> 0.06 mag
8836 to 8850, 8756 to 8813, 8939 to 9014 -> 0.01 mag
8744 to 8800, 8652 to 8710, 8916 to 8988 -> 0.06 mag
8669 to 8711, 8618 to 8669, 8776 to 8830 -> -0.10 mag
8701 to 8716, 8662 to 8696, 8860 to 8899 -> 0.11 mag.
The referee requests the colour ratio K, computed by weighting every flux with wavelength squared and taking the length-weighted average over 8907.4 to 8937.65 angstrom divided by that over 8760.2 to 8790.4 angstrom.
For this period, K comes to 1.08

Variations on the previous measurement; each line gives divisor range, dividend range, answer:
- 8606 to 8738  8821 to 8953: 1.02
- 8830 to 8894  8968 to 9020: 1.08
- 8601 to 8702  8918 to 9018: 1.05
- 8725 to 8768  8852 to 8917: 1.07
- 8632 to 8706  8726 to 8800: 0.96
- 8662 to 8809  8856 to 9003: 1.04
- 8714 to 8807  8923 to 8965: 1.05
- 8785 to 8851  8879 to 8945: 1.08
